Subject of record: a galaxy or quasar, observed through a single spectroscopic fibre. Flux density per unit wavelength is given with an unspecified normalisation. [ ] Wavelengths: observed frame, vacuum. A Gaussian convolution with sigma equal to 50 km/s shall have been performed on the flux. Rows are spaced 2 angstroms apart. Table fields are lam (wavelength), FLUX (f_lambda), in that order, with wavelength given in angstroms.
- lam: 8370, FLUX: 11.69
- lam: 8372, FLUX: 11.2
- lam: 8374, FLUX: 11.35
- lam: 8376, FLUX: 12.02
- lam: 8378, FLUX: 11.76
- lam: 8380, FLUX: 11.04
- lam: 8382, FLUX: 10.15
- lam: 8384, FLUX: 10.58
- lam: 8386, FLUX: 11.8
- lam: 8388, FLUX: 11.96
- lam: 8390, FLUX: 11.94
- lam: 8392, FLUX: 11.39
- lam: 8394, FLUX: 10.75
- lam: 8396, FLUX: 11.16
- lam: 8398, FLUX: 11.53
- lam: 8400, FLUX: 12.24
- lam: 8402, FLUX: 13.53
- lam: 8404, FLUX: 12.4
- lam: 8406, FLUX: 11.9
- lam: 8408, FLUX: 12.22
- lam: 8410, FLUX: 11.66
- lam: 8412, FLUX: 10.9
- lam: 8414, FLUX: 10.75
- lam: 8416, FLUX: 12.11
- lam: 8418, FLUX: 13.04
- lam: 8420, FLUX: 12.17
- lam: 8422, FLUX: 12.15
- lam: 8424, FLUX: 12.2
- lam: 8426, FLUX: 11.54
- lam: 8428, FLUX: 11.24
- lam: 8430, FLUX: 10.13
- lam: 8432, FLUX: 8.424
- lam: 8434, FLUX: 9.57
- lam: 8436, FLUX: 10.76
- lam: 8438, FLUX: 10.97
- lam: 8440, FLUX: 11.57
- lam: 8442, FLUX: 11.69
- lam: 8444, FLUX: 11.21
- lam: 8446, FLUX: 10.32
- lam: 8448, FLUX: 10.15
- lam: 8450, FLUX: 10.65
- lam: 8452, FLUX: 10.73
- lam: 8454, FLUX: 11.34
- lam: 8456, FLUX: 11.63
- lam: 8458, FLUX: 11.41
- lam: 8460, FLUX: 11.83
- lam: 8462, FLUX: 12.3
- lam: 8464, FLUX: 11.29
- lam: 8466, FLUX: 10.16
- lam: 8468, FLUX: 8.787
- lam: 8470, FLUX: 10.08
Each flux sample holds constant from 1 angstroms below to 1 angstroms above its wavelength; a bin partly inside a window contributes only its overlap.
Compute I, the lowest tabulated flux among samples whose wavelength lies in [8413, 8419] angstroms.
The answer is 10.75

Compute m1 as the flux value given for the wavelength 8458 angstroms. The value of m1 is 11.41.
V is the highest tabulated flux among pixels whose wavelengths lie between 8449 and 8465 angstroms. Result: 12.3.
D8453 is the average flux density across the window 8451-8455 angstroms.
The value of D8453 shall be 11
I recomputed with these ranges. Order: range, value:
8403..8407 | 11.9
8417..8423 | 12.15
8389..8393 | 11.39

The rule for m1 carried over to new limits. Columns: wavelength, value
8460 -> 11.83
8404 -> 12.4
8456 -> 11.63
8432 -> 8.424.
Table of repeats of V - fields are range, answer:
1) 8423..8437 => 12.2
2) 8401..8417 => 13.53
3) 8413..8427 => 13.04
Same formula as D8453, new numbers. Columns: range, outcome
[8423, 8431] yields 11.3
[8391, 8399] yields 11.2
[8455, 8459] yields 11.5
